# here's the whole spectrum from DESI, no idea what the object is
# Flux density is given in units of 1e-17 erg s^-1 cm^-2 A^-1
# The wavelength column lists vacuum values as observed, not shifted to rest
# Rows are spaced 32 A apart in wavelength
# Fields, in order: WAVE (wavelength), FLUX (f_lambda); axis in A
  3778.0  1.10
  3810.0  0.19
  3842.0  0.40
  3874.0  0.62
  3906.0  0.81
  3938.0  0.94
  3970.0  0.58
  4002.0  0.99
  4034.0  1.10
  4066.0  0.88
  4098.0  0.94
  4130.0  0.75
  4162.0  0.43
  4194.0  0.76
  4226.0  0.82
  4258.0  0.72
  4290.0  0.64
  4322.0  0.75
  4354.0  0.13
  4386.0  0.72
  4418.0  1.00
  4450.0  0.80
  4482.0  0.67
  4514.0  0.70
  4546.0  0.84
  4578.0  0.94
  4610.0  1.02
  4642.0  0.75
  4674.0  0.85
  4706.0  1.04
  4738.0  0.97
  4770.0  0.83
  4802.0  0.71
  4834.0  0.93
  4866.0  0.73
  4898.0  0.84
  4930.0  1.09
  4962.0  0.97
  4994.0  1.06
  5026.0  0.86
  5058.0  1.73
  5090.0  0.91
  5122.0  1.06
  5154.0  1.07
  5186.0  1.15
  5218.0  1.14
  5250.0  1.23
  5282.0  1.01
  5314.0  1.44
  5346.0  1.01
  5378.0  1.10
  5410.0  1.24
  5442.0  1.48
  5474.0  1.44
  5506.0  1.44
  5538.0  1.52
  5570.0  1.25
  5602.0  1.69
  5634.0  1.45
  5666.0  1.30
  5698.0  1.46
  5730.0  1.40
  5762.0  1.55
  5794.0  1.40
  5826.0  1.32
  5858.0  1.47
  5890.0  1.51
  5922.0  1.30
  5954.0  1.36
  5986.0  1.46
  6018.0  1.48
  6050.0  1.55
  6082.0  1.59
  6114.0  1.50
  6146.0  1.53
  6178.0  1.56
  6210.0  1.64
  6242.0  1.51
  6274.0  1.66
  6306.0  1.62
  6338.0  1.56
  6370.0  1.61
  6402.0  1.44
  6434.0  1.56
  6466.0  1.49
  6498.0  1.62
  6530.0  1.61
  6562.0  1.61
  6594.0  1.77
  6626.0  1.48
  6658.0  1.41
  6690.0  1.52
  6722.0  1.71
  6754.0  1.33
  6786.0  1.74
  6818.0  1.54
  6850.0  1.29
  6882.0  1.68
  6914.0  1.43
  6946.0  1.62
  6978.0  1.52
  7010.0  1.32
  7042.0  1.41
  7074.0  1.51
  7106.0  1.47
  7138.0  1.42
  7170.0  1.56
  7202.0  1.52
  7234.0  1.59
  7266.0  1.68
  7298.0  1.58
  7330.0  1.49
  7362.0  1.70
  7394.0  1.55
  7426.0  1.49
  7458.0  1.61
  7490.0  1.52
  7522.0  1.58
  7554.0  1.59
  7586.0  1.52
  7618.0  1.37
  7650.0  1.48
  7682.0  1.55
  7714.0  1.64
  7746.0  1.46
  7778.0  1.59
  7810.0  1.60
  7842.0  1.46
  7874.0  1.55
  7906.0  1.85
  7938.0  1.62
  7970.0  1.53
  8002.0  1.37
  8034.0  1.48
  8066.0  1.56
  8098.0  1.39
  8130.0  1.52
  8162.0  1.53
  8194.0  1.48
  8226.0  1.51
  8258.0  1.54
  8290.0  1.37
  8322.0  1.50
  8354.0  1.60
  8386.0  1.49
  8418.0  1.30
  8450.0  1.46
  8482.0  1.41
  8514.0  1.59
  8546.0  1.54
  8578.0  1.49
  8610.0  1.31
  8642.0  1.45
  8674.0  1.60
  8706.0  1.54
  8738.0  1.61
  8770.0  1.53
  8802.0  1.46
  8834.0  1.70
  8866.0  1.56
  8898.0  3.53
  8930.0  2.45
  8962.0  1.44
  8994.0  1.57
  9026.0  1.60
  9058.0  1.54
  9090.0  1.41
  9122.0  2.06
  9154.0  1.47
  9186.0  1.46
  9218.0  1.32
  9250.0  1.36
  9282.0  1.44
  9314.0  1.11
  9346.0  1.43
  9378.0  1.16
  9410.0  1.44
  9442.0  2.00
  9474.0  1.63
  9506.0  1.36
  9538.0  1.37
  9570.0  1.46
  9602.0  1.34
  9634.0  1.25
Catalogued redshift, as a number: 0.357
